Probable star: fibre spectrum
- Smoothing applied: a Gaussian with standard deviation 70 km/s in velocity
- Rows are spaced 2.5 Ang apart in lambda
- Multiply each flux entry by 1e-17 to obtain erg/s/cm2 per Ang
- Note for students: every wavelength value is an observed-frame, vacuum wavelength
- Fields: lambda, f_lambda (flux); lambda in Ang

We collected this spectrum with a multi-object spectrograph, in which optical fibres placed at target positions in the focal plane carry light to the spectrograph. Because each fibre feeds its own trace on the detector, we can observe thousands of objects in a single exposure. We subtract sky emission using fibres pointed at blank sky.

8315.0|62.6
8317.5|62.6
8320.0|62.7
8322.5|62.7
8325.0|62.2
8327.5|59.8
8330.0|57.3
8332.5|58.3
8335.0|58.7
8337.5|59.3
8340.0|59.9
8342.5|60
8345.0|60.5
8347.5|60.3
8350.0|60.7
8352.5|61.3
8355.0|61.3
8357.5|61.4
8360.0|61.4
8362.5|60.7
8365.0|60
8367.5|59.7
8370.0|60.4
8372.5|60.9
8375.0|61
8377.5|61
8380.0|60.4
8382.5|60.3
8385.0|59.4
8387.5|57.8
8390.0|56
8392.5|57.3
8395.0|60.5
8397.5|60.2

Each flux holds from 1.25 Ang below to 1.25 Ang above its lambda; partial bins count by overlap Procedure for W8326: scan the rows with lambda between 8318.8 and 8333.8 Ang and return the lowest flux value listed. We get 57.3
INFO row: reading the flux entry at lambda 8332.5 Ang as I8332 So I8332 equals 58.3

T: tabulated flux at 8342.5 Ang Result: 60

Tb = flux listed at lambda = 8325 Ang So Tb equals 62.2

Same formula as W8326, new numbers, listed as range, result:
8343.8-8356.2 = 60.3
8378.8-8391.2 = 56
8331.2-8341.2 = 58.3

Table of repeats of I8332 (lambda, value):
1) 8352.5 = 61.3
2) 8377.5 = 61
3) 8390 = 56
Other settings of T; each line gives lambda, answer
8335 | 58.7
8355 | 61.3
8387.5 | 57.8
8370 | 60.4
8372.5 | 60.9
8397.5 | 60.2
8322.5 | 62.7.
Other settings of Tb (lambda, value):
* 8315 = 62.6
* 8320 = 62.7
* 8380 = 60.4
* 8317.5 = 62.6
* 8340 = 59.9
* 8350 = 60.7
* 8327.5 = 59.8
